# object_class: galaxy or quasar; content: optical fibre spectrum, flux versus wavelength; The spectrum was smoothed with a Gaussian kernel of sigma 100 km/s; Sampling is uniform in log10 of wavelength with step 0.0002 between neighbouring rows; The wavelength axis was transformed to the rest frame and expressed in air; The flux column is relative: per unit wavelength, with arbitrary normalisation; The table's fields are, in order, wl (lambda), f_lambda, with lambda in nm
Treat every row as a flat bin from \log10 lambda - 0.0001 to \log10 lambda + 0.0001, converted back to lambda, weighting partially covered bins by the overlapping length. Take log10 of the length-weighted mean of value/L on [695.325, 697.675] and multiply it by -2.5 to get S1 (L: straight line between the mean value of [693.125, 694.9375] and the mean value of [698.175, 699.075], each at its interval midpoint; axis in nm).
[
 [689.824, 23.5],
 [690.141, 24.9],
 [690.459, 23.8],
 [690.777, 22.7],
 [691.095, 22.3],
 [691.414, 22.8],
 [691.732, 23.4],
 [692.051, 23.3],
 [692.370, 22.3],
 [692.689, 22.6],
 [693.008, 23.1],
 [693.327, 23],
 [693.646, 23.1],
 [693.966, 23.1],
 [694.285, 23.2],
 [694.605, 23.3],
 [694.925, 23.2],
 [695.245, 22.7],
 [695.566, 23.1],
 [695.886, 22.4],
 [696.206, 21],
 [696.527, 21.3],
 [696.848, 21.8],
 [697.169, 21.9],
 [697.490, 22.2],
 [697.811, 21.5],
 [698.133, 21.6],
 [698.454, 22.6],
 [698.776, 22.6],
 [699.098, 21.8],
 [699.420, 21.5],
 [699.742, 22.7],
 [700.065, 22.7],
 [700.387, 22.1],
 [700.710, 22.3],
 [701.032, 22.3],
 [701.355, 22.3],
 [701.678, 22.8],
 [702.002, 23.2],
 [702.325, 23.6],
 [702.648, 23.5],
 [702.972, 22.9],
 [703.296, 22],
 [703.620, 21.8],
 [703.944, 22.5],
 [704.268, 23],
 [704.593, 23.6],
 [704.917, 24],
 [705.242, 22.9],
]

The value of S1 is 0.04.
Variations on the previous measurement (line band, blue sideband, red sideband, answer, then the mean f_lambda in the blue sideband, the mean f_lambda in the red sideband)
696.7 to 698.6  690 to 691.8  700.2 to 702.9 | 0.050 mag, 23.3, 22.8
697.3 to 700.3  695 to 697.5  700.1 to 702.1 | 0.008 mag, 22.1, 22.5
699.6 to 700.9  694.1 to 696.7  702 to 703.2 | 0.027 mag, 22.5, 23.2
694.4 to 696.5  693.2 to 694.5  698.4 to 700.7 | 0.016 mag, 23.1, 22.3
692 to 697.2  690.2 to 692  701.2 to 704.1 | 0.018 mag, 23.1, 22.7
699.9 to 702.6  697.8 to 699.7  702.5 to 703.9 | -0.019 mag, 22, 22.5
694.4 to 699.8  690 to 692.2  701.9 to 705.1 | 0.047 mag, 23.3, 23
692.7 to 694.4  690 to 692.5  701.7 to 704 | 0.002 mag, 23.2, 22.8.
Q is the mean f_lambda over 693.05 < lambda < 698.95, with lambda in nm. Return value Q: 22.4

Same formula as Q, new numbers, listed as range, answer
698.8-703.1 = 22.6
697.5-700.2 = 22.1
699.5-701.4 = 22.4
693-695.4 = 23.1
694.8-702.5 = 22.3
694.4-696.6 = 22.5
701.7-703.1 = 23.3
